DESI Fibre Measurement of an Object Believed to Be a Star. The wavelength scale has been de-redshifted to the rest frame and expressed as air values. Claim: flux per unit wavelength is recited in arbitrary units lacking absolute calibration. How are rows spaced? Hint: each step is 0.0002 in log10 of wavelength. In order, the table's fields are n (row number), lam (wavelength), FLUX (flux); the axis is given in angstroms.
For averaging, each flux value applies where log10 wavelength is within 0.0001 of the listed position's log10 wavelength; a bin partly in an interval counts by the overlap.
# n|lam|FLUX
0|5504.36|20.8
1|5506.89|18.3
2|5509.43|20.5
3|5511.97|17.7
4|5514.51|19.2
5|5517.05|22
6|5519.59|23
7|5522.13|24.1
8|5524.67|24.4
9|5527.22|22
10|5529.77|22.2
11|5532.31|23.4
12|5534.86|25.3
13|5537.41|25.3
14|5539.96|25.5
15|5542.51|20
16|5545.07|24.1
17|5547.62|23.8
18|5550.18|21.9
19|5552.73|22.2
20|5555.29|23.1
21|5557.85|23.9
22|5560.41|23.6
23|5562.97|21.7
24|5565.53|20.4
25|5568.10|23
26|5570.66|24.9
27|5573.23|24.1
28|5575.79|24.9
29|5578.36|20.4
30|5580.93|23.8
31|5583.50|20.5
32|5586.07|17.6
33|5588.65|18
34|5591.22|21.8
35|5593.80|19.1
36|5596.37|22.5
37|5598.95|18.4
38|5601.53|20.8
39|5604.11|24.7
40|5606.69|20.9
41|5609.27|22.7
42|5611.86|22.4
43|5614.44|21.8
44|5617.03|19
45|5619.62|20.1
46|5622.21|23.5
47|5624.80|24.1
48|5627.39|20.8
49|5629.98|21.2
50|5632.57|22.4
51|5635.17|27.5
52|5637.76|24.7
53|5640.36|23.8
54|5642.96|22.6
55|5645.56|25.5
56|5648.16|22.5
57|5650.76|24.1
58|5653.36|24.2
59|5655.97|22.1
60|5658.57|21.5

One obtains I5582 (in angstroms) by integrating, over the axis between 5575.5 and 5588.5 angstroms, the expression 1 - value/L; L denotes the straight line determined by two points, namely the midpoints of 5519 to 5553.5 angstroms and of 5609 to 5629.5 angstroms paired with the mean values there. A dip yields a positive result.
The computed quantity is 0.9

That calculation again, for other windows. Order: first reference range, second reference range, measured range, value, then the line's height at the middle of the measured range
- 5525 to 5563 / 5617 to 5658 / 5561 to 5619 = 4.17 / 23.2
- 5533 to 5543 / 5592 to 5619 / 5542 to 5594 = 1.84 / 22.9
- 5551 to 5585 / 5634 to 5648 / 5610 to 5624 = 1.45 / 24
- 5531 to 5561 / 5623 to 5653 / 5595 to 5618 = 2.02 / 23.6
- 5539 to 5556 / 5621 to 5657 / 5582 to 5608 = 3.08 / 23.2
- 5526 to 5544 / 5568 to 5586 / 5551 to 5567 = 0.38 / 23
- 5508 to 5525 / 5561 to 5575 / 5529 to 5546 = -1.32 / 22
